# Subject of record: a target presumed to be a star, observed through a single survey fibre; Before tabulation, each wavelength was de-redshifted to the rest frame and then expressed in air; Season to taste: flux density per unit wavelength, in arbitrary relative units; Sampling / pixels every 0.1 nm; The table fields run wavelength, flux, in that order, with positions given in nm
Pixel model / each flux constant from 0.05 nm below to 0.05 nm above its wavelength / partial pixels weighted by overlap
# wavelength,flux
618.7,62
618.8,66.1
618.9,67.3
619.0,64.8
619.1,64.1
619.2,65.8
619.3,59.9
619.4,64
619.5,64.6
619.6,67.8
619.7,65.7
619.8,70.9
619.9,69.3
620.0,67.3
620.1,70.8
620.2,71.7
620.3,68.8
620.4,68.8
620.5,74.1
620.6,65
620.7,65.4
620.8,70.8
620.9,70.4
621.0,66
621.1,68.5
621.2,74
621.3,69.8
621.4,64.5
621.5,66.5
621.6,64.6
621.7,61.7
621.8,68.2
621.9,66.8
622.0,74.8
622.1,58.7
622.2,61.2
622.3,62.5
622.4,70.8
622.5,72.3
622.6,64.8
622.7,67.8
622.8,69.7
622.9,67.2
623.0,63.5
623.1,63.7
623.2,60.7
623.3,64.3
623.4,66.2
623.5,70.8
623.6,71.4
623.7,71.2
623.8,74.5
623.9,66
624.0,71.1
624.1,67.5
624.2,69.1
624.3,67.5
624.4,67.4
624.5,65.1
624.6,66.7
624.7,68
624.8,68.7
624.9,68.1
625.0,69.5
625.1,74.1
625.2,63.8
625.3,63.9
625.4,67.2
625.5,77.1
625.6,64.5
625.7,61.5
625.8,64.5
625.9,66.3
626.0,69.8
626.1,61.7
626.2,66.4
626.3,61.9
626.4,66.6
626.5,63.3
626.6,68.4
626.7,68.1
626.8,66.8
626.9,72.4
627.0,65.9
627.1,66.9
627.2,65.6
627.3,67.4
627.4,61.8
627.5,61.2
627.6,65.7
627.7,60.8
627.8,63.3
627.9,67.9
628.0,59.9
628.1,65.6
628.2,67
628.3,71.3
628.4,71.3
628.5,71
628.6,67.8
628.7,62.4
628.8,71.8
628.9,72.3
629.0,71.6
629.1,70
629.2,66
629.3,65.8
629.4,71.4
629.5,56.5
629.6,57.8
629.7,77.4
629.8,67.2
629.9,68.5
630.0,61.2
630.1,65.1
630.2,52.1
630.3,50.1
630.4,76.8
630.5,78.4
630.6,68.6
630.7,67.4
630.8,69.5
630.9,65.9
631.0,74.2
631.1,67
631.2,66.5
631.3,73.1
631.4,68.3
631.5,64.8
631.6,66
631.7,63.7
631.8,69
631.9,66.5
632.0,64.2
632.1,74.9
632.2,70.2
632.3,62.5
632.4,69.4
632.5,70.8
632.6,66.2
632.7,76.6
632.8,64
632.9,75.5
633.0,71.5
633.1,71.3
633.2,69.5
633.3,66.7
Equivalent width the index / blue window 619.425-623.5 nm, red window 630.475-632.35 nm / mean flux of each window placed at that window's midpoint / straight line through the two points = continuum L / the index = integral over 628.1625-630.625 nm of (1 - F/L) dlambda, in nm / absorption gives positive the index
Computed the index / 0.03 nm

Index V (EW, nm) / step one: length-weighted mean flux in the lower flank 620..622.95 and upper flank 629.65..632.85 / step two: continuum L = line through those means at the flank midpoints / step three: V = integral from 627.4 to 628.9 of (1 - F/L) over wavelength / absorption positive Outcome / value 0.03 nm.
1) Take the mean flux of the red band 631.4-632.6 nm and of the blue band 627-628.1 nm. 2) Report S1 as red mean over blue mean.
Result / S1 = 1.1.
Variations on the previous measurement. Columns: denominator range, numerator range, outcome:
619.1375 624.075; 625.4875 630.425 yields 0.98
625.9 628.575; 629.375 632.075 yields 1.01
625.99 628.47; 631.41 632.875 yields 1.03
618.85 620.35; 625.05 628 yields 0.99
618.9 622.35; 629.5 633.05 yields 1.01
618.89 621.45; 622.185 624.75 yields 1.00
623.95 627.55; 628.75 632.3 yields 1.01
